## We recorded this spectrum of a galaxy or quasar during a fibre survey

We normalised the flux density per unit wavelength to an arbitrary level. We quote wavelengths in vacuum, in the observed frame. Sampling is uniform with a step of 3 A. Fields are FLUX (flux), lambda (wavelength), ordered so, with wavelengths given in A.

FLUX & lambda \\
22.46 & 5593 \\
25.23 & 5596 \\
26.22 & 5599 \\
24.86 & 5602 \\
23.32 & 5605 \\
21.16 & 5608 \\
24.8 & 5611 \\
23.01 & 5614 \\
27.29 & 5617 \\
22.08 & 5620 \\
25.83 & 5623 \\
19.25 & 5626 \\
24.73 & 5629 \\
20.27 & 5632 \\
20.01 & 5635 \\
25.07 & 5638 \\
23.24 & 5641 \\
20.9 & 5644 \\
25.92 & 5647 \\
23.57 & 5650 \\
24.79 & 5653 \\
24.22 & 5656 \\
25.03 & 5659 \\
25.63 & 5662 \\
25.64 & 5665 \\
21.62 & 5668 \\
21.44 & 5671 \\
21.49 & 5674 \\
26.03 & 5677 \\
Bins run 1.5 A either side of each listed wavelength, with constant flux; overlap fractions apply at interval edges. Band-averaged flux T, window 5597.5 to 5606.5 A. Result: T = 24.8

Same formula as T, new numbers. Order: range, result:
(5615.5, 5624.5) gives 25.1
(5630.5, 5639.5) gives 21.8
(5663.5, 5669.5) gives 23.6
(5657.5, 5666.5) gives 25.4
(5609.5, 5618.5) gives 25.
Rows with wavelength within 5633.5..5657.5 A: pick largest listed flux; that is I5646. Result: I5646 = 25.92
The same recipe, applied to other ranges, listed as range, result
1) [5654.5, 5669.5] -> 25.64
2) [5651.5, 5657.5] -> 24.79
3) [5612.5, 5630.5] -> 27.29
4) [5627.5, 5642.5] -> 25.07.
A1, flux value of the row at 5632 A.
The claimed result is 20.27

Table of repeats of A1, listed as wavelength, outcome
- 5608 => 21.16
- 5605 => 23.32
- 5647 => 25.92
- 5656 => 24.22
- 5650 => 23.57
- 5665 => 25.64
